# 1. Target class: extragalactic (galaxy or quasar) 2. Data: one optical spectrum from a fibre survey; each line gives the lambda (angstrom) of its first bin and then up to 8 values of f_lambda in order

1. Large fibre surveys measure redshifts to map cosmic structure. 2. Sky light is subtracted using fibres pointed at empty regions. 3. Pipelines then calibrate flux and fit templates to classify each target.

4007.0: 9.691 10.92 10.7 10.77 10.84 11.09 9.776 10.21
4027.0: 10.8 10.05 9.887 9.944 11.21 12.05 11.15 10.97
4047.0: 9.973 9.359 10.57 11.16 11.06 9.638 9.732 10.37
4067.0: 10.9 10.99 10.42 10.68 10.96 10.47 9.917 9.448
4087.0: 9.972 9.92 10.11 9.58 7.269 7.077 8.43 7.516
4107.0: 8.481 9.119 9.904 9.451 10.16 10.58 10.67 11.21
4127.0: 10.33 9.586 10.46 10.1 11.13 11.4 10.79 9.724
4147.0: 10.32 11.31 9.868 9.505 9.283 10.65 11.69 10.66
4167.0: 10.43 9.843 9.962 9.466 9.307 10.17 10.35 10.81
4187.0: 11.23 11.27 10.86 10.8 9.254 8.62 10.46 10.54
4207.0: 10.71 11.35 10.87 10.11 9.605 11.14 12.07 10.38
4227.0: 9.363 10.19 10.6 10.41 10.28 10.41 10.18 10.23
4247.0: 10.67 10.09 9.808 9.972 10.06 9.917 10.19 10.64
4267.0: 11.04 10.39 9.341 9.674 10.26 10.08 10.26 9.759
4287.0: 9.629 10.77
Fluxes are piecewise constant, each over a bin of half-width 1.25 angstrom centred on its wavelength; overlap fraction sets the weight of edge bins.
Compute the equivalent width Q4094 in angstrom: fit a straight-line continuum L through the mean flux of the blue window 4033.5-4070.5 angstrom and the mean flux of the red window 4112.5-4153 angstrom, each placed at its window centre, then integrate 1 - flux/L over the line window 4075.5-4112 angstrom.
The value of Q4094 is 4.59 angstrom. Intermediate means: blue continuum 10.6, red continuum 10.4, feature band 9.2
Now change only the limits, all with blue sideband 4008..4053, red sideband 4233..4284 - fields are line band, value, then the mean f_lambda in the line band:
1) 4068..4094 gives 0.52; 10.3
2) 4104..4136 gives 1.66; 9.88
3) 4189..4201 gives 0.23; 10.1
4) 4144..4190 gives 0.17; 10.3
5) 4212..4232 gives -0.39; 10.4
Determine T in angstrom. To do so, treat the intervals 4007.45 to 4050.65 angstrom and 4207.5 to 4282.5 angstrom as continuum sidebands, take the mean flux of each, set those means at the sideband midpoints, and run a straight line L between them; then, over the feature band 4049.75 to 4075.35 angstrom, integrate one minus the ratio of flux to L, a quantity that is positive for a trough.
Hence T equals 0.0 angstrom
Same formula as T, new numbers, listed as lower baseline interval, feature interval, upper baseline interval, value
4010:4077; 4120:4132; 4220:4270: 0.0 angstrom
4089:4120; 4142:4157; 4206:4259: -1.0 angstrom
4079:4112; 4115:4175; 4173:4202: -4.5 angstrom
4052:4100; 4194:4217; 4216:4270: 0.1 angstrom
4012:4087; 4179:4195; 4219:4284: -0.7 angstrom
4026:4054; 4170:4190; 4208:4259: 0.3 angstrom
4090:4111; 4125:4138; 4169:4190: -1.6 angstrom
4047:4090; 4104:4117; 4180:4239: 1.6 angstrom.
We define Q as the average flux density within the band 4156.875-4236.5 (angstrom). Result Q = 10.4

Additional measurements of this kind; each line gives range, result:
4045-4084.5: 10.4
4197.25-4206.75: 9.9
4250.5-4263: 9.99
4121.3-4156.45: 10.4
